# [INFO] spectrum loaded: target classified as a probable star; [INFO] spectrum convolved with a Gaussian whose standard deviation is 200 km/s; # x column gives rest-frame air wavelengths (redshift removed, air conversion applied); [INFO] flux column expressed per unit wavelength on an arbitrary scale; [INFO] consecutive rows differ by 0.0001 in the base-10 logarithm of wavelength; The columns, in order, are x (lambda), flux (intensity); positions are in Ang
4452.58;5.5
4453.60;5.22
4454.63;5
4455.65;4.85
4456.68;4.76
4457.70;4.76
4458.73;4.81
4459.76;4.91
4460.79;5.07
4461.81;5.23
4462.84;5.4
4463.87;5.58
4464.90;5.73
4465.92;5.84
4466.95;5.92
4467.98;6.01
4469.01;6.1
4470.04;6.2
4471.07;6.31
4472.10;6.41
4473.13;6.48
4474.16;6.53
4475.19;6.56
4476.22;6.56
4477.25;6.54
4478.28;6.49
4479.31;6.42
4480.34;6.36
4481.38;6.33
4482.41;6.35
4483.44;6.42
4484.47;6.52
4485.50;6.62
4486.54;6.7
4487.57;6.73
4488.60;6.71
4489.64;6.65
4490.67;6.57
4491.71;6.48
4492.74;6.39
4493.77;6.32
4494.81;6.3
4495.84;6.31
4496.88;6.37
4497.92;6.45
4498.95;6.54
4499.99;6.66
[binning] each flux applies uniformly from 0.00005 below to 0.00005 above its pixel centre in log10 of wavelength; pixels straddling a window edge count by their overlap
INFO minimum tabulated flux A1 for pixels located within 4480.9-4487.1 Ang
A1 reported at 6.33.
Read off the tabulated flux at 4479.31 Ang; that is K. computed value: 6.42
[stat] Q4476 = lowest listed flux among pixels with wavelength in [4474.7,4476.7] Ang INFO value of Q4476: 6.56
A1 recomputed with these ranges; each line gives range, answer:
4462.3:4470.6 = 5.4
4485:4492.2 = 6.48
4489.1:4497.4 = 6.3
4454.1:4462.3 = 4.76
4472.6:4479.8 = 6.42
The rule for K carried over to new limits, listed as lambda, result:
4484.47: 6.52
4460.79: 5.07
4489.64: 6.65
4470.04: 6.2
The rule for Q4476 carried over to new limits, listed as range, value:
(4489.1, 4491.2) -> 6.57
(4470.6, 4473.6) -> 6.31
